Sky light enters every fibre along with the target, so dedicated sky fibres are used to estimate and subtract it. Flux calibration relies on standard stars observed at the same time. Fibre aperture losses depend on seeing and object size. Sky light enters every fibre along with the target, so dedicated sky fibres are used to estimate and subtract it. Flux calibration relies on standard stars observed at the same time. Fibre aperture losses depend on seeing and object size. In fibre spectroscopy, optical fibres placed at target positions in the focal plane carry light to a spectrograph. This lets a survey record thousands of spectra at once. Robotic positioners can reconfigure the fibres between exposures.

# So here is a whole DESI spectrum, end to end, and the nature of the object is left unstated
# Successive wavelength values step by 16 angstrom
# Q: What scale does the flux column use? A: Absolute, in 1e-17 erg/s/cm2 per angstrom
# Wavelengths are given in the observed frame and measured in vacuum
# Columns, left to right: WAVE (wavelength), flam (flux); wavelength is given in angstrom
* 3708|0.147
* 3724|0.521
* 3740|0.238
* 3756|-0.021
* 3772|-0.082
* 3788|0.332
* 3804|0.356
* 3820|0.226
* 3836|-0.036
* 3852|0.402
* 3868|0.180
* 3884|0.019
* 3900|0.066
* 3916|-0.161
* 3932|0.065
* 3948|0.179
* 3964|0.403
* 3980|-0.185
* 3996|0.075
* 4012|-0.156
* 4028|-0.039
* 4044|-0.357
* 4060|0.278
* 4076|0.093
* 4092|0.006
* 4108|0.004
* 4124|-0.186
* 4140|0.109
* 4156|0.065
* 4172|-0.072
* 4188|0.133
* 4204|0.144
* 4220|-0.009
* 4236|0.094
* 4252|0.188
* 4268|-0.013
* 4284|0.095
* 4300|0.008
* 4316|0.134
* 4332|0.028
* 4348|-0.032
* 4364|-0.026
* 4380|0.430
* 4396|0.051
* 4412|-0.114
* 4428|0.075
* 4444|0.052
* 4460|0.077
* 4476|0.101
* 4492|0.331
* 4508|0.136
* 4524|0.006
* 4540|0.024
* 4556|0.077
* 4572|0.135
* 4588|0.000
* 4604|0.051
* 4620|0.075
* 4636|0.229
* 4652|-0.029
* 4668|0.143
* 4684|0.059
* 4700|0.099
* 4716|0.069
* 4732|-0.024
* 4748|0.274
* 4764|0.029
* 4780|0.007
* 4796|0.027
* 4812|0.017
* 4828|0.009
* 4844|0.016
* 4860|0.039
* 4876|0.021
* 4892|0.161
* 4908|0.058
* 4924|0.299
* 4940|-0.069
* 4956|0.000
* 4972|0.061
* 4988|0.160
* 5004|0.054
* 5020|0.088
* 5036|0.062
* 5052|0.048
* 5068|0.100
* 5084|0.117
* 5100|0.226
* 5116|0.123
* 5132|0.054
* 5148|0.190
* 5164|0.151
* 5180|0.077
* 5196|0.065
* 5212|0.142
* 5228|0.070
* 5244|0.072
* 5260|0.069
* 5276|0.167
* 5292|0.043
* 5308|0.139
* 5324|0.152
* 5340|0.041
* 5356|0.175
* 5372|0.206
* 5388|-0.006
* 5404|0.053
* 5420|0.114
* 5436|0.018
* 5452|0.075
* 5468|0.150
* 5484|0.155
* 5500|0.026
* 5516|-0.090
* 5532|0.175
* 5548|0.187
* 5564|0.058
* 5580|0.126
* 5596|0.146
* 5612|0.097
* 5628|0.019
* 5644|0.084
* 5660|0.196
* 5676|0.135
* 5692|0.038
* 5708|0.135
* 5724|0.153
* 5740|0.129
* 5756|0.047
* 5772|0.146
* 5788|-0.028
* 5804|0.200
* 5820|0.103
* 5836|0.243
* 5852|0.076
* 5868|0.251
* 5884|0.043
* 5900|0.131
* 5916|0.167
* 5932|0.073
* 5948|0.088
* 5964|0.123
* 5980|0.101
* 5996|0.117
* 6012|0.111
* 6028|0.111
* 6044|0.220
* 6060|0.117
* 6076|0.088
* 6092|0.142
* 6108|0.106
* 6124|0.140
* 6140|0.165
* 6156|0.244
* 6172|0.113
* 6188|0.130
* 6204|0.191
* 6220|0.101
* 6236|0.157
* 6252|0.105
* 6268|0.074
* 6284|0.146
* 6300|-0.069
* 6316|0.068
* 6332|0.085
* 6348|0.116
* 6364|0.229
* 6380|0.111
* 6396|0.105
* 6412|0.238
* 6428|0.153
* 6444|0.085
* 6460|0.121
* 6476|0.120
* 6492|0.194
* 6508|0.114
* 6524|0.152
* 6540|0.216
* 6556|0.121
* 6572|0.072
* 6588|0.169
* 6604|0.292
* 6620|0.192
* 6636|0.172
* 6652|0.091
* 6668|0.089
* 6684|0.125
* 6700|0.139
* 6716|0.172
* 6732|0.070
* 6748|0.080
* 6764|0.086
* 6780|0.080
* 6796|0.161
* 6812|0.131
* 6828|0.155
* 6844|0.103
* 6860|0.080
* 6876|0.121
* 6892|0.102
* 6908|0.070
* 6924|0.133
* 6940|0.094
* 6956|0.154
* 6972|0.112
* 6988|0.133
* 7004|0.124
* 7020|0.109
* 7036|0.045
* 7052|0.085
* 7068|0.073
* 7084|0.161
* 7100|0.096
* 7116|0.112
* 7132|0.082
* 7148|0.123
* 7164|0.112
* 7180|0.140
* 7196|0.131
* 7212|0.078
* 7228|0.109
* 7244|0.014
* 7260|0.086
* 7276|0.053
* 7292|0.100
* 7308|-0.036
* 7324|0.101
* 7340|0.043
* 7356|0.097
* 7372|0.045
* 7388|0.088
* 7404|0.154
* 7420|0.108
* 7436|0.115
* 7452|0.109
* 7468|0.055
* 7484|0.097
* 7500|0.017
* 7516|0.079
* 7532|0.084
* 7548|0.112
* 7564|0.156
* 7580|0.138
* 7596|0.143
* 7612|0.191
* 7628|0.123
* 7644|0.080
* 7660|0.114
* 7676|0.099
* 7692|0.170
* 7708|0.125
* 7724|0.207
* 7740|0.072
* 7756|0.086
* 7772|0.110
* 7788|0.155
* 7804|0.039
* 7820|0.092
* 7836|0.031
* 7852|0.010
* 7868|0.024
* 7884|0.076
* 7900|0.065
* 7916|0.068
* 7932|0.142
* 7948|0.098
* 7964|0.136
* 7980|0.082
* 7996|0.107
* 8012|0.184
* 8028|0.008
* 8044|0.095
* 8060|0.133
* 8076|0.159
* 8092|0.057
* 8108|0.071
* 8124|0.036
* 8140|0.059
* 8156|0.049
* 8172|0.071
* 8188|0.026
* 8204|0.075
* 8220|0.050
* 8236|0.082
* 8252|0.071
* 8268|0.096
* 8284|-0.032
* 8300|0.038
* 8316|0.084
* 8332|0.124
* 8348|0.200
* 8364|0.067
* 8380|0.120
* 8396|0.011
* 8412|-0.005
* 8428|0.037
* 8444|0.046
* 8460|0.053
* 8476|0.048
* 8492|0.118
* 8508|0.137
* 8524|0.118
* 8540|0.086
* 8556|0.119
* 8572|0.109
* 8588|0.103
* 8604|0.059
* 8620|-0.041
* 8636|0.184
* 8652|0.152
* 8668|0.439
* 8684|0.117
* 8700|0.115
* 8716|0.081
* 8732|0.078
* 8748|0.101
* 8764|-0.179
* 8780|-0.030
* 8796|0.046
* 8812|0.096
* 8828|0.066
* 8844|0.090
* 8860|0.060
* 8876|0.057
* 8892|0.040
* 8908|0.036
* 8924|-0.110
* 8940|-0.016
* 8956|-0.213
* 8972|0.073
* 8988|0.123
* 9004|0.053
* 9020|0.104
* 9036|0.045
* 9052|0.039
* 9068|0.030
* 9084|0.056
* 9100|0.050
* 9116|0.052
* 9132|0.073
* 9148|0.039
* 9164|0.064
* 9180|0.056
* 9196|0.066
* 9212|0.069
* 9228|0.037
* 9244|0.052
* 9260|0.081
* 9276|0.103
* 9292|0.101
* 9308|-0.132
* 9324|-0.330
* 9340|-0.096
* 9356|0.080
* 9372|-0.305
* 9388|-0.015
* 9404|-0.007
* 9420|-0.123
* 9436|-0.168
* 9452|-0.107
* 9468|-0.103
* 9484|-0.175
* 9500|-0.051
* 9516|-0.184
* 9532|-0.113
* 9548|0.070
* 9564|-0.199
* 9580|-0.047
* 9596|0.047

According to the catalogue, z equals 0.32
